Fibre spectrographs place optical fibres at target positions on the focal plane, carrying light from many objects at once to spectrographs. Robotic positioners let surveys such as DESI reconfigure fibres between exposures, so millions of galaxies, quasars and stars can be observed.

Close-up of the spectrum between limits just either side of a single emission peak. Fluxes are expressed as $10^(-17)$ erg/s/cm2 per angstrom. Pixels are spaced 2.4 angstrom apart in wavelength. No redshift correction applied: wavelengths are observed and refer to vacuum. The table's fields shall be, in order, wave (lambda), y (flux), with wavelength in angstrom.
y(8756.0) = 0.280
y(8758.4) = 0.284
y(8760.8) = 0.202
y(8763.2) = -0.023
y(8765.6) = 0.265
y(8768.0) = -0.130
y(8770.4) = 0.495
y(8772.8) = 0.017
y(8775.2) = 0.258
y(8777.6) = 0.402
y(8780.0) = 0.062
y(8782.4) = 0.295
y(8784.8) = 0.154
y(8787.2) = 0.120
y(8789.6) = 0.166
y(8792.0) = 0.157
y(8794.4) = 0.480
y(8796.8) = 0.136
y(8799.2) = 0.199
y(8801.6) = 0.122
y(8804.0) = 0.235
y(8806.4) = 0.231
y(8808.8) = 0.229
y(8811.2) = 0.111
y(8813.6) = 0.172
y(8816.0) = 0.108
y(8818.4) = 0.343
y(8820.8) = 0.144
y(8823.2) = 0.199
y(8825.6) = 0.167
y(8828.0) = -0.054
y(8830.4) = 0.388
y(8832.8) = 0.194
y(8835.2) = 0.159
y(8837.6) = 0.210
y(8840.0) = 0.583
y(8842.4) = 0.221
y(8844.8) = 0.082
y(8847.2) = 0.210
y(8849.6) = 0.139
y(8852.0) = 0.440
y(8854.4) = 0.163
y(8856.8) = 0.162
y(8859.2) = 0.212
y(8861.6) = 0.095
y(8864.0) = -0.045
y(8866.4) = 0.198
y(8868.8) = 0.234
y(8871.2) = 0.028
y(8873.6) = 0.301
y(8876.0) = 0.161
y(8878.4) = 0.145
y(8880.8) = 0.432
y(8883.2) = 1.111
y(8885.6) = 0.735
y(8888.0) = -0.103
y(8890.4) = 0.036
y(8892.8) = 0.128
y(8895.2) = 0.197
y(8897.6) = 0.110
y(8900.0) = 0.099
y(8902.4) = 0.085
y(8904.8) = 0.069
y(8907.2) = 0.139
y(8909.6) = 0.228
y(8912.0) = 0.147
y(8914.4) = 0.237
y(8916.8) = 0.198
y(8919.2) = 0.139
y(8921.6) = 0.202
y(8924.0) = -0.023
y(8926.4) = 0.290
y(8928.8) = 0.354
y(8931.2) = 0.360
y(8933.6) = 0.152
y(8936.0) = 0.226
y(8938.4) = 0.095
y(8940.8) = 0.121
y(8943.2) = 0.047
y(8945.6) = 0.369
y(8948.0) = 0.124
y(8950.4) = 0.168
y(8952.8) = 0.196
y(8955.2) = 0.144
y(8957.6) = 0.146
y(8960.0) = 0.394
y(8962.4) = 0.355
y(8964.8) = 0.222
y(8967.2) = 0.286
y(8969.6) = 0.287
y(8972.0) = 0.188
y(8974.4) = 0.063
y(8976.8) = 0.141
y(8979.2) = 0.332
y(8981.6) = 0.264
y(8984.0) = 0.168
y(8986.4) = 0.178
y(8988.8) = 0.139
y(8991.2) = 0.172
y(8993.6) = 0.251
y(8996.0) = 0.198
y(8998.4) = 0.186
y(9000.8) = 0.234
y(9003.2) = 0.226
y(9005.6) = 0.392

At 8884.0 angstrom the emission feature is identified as H-gamma 4340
